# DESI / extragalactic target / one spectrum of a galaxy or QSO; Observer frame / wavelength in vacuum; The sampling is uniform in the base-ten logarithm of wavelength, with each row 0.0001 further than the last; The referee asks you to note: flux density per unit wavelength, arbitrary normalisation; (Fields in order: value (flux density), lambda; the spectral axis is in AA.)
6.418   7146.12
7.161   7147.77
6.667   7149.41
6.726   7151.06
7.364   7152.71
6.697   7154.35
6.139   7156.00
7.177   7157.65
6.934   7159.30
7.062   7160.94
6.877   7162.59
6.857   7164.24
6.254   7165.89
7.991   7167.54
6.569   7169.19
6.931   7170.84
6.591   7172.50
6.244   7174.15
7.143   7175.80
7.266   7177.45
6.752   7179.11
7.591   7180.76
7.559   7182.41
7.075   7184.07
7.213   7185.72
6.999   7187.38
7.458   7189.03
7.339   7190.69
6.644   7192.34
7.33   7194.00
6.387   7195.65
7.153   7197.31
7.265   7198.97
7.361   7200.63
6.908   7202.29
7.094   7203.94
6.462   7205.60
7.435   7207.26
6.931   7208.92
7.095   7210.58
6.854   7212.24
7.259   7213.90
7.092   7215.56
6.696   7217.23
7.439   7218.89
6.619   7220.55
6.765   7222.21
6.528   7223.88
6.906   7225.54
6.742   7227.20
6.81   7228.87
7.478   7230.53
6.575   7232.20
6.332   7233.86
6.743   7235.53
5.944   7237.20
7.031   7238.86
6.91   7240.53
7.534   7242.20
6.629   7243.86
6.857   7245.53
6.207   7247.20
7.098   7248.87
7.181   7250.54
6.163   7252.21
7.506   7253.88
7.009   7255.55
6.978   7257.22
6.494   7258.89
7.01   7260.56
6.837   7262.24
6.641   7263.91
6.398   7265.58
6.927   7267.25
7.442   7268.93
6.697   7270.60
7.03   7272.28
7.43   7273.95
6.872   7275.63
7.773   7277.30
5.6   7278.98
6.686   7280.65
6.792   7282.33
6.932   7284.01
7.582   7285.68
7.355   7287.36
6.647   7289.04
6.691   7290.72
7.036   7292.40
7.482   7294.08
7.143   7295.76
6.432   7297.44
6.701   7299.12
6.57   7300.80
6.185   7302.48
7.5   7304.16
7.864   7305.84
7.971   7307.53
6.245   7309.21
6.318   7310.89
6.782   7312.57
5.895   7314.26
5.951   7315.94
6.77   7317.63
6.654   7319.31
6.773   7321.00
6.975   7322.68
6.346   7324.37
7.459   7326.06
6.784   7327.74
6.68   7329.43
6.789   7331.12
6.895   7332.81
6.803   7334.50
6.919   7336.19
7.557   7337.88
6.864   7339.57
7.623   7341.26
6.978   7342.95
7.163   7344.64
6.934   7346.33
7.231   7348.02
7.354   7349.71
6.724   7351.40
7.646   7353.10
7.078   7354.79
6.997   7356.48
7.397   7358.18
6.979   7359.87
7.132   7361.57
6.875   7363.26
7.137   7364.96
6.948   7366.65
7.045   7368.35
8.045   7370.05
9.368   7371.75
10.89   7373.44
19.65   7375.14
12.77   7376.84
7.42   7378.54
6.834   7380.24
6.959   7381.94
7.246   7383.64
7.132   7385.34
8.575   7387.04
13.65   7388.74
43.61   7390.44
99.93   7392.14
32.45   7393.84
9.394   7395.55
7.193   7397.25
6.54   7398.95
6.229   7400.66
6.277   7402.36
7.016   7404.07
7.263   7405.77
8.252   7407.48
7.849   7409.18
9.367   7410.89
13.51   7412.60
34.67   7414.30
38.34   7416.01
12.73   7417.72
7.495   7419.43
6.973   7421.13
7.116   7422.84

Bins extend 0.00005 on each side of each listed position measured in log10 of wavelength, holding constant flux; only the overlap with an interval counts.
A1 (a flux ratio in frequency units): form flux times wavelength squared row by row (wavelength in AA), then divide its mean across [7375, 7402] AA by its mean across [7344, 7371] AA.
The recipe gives 2.6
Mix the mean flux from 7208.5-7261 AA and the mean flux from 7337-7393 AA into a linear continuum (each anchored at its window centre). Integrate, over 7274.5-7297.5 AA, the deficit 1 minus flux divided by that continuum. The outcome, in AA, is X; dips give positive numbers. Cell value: 5.0 AA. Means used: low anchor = 6.86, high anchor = 12.1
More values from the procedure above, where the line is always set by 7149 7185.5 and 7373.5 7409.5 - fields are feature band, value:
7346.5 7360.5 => 7.0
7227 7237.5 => 3.1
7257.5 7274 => 6.0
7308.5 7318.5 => 5.0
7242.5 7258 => 5.1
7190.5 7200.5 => 1.3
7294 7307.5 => 5.8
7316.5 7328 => 5.5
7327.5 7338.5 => 5.4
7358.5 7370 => 6.0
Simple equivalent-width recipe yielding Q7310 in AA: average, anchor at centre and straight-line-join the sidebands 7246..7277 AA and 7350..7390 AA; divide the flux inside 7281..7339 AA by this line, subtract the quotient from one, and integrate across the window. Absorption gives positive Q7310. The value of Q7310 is 6.8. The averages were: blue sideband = 6.9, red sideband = 8.89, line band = 6.86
